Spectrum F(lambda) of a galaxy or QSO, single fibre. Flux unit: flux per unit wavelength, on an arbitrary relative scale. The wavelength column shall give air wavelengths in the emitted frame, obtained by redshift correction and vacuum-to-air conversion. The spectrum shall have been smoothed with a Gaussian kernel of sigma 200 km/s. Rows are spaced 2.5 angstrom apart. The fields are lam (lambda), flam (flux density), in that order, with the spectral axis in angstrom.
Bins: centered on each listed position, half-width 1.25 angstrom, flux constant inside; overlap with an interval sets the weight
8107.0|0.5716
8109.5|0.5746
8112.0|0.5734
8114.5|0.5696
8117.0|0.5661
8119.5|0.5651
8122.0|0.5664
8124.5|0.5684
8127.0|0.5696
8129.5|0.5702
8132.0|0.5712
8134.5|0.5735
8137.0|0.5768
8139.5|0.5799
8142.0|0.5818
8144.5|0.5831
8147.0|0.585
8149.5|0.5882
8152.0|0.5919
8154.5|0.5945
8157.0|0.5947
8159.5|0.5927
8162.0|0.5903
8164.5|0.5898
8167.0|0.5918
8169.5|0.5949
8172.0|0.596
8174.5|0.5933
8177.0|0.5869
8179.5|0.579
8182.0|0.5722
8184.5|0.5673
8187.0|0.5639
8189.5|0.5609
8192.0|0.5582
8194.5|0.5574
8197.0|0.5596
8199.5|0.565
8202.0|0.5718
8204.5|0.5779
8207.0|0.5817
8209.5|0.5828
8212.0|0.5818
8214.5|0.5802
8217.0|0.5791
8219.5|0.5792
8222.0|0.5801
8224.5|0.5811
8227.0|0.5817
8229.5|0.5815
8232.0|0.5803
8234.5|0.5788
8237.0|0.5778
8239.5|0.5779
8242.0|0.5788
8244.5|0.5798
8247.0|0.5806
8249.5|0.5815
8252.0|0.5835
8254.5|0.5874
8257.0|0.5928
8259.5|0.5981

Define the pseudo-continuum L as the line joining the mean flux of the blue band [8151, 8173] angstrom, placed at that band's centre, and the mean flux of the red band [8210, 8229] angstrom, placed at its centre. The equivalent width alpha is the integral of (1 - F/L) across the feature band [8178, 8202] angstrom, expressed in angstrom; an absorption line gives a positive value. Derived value 0.9 angstrom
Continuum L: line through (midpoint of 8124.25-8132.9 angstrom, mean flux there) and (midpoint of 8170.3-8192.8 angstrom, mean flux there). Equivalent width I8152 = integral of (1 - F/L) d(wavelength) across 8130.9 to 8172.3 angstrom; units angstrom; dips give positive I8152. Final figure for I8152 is -1.0 angstrom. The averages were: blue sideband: 0.57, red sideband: 0.576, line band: 0.587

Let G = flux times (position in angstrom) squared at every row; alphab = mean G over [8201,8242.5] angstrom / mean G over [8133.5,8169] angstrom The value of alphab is 1.00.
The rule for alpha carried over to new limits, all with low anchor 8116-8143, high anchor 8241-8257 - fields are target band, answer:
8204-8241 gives 0.01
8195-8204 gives 0.19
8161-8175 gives -0.42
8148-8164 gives -0.49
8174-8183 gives -0.09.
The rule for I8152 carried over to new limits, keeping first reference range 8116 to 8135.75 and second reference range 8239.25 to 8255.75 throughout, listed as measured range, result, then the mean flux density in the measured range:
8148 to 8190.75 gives -0.9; 0.585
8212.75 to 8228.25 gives 0.0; 0.58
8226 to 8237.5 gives 0.0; 0.58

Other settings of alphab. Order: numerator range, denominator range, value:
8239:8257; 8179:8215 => 1.03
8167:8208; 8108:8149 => 1.02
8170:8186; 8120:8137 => 1.03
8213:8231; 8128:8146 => 1.03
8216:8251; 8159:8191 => 1.01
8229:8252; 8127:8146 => 1.03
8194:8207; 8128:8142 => 1.00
